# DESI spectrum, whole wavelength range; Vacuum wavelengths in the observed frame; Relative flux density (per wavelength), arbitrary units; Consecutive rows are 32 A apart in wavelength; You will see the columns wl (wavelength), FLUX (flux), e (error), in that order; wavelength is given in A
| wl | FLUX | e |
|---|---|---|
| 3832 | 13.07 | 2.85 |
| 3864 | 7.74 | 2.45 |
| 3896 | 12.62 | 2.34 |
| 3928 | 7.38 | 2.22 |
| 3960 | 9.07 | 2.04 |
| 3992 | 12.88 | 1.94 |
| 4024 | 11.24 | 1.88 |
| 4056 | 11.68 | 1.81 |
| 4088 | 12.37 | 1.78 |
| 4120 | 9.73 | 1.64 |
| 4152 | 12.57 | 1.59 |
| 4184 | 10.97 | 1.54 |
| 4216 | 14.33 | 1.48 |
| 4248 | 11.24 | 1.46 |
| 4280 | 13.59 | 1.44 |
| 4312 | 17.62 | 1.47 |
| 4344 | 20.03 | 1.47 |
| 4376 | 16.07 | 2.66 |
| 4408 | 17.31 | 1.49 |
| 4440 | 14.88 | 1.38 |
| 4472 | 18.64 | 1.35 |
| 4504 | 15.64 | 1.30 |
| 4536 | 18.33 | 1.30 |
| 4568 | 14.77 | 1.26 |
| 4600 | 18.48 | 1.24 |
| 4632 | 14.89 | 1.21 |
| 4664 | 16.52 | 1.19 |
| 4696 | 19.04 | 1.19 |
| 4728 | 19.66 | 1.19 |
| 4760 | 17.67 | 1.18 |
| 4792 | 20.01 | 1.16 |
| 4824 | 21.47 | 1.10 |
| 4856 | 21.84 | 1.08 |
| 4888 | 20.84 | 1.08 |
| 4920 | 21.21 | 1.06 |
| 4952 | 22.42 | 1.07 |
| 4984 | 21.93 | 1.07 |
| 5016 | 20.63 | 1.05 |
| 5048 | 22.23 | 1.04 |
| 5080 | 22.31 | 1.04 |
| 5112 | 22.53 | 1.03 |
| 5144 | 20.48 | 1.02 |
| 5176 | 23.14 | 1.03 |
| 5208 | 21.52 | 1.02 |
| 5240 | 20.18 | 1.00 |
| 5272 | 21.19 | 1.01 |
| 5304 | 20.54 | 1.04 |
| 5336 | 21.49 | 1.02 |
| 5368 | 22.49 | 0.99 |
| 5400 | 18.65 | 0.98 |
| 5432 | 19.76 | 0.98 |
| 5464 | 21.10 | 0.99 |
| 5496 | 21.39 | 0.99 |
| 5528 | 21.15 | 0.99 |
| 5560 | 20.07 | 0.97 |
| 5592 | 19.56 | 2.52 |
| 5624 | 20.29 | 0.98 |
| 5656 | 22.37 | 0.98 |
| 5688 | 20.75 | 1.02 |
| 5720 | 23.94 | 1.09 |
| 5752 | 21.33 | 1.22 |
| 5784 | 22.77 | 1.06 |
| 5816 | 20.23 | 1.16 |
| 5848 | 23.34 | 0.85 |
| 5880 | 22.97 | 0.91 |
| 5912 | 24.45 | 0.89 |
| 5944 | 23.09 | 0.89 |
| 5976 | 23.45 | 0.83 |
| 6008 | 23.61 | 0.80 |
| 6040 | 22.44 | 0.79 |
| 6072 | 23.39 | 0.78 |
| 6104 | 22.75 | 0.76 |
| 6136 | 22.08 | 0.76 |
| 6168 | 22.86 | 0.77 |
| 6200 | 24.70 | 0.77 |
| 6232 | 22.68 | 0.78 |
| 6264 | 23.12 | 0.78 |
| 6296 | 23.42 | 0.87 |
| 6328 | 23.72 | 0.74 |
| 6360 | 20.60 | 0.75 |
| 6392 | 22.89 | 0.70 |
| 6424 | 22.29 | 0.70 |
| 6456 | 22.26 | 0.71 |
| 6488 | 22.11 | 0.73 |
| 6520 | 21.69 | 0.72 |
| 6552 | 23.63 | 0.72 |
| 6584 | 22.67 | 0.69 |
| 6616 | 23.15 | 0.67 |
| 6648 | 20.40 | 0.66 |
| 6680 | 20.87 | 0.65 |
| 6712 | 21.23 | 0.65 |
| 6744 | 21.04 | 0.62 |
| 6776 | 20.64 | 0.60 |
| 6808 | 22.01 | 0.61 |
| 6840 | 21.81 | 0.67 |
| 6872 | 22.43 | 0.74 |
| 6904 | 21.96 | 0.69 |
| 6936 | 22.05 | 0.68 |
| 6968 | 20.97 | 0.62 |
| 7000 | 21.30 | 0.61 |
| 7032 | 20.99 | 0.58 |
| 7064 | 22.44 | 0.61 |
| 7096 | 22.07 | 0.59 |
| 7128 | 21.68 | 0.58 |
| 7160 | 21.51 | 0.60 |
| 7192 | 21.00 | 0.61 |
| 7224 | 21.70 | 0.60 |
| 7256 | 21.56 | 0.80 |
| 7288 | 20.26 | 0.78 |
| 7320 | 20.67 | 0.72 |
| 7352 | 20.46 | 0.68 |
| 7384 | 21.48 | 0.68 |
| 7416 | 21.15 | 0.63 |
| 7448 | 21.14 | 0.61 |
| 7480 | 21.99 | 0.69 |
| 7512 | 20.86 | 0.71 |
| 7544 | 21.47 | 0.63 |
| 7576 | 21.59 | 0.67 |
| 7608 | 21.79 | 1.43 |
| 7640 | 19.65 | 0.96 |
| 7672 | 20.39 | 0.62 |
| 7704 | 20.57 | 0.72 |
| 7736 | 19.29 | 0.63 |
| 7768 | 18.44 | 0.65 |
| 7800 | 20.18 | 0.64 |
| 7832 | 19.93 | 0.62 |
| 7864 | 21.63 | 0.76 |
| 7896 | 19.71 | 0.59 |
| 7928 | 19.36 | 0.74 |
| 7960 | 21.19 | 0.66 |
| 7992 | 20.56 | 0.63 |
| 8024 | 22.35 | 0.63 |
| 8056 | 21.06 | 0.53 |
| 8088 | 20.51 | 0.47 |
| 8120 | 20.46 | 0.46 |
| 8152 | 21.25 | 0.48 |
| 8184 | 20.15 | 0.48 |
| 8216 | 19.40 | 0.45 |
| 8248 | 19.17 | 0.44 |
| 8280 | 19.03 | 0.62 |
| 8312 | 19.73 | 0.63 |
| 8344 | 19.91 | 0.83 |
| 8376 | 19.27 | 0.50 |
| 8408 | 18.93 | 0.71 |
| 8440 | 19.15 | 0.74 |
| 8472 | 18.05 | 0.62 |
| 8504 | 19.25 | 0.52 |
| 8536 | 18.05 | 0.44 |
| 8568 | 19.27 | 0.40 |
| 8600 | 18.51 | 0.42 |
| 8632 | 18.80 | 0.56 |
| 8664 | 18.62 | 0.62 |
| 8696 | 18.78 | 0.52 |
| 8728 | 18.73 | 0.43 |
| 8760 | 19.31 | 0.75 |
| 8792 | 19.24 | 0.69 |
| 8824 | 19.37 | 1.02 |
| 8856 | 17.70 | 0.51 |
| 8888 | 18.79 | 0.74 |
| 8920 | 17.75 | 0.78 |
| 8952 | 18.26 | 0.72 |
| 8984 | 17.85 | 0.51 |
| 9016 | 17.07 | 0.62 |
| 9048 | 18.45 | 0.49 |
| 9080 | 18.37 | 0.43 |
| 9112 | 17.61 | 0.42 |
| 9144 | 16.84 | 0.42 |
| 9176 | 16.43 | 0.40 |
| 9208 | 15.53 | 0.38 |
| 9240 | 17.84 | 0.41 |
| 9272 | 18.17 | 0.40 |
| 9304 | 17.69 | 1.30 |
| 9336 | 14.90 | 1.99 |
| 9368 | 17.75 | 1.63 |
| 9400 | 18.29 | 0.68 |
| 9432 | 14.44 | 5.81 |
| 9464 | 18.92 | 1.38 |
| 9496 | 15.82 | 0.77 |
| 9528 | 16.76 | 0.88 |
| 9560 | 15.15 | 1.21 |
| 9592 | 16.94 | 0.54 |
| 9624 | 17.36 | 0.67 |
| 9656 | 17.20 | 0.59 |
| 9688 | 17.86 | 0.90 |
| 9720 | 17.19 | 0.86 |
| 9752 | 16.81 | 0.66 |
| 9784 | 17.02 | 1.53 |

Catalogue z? 0.077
